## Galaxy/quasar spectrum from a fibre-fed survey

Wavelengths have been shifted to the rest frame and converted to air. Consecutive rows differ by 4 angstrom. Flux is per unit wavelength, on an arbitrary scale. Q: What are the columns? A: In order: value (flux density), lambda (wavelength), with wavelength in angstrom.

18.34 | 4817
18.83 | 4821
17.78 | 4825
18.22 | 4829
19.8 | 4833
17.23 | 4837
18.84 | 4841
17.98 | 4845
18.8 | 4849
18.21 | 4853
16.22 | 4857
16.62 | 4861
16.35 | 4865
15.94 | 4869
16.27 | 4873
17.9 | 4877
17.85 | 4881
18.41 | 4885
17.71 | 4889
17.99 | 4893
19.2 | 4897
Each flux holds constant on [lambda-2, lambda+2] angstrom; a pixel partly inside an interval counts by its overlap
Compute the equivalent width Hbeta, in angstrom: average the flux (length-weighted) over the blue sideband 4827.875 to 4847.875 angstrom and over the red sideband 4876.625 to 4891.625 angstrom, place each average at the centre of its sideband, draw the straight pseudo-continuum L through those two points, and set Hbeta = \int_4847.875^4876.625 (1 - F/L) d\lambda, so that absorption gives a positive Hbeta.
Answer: 2.0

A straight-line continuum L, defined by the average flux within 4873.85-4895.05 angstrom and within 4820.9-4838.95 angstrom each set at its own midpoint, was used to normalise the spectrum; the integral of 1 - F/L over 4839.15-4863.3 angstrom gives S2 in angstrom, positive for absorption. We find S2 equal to 0.53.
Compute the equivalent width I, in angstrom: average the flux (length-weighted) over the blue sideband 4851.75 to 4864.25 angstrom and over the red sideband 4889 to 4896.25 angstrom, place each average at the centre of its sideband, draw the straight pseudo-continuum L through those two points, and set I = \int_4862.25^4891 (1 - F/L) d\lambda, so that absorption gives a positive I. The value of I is 0.6 angstrom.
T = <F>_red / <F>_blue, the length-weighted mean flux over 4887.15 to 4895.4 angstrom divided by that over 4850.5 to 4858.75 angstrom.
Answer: 1.03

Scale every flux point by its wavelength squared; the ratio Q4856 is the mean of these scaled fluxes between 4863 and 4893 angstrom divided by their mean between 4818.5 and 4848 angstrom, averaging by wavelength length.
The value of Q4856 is 1.0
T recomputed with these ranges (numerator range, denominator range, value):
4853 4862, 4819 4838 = 0.91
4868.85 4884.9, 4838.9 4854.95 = 0.94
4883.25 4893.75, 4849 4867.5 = 1.06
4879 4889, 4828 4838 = 0.97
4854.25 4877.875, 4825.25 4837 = 0.89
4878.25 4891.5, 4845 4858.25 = 1.01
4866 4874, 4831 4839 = 0.87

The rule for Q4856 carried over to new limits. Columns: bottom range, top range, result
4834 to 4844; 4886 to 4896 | 1.01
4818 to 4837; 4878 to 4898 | 1.01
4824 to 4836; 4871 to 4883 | 0.95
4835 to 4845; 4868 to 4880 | 0.95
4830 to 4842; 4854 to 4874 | 0.89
